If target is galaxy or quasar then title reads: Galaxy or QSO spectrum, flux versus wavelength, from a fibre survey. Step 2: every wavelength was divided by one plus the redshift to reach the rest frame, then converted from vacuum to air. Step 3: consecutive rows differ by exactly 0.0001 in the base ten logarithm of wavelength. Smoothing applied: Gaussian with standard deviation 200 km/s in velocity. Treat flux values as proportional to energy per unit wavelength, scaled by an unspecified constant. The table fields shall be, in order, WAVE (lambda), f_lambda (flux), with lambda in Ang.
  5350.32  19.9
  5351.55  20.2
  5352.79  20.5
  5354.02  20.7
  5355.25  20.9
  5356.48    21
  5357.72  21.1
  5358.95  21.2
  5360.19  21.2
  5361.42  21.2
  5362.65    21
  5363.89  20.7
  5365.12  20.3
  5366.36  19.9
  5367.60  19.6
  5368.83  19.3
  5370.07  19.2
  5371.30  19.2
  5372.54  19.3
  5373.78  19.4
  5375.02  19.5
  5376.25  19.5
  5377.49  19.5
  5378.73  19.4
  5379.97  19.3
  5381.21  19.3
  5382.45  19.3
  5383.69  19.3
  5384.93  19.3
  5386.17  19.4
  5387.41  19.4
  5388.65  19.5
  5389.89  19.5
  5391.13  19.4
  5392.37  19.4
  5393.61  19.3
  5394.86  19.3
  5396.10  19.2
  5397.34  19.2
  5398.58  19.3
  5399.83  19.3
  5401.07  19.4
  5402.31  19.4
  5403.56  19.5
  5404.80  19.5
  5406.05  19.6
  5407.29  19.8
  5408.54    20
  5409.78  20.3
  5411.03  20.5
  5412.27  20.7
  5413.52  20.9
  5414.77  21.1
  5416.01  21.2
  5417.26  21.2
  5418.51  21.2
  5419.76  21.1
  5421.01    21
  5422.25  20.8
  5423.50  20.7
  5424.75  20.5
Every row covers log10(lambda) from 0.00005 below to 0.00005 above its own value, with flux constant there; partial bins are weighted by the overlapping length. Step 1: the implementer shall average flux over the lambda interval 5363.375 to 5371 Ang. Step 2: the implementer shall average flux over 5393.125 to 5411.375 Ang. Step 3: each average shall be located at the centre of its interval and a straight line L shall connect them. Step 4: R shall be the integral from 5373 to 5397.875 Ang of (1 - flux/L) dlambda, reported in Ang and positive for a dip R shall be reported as 0.4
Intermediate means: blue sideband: 19.8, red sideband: 19.6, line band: 19.4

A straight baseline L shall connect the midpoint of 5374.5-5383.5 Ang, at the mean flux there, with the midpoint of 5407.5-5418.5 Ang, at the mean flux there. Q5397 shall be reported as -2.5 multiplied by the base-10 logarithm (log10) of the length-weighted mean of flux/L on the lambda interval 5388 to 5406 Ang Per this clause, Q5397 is 0.04 mag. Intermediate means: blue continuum 19.4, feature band 19.4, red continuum 20.7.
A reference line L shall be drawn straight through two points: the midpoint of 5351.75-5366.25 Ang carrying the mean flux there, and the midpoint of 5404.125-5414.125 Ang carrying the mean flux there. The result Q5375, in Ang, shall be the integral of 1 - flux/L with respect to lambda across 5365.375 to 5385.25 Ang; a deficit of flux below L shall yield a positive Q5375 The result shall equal 1.2 Ang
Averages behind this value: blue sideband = 20.8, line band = 19.4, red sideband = 20.2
